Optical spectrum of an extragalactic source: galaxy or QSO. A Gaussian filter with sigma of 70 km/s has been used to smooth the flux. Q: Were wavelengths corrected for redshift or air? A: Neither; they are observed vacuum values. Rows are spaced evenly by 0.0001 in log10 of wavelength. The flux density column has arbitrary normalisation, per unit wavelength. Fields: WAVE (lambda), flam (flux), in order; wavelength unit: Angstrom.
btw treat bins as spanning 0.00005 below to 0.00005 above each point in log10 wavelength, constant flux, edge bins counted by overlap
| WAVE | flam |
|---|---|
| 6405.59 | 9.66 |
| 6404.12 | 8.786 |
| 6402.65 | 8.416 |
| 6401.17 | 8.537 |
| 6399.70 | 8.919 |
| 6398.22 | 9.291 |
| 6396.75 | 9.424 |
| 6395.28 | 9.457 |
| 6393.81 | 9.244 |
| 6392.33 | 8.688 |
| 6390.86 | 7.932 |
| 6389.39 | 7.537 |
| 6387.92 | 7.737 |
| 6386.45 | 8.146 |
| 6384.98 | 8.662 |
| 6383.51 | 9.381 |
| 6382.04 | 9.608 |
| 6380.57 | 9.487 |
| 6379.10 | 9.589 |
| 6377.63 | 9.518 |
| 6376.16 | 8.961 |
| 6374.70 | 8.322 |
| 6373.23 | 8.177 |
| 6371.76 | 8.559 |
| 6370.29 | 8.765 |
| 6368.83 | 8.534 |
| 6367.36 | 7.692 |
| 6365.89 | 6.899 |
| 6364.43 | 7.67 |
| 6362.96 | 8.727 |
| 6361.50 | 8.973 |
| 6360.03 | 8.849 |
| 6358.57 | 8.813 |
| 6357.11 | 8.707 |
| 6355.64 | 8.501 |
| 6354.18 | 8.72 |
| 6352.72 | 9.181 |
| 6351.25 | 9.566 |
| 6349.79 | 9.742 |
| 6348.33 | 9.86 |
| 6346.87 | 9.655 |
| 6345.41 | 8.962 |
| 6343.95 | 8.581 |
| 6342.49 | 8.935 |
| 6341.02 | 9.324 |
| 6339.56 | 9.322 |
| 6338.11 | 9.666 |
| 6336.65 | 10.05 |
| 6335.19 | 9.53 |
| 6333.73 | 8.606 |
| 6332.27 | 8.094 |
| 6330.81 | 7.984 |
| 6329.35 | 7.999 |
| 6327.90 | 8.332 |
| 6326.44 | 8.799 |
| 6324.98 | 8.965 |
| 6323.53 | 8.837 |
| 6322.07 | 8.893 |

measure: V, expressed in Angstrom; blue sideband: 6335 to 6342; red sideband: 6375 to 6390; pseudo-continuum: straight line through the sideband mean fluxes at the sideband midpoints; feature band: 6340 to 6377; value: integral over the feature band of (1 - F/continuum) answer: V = 2.0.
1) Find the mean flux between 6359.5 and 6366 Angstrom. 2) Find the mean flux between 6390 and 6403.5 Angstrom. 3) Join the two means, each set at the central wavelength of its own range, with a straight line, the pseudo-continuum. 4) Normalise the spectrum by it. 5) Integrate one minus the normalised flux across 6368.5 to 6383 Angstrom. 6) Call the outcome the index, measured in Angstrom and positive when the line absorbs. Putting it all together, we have -0.73 Angstrom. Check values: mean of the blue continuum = 8.33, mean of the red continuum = 8.86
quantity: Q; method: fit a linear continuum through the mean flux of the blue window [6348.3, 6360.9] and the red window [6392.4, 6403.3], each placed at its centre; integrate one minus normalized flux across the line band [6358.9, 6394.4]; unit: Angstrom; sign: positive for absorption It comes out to 1.8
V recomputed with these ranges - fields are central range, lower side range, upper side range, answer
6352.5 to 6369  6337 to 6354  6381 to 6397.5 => 1.30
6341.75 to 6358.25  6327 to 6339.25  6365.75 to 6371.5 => -1.24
